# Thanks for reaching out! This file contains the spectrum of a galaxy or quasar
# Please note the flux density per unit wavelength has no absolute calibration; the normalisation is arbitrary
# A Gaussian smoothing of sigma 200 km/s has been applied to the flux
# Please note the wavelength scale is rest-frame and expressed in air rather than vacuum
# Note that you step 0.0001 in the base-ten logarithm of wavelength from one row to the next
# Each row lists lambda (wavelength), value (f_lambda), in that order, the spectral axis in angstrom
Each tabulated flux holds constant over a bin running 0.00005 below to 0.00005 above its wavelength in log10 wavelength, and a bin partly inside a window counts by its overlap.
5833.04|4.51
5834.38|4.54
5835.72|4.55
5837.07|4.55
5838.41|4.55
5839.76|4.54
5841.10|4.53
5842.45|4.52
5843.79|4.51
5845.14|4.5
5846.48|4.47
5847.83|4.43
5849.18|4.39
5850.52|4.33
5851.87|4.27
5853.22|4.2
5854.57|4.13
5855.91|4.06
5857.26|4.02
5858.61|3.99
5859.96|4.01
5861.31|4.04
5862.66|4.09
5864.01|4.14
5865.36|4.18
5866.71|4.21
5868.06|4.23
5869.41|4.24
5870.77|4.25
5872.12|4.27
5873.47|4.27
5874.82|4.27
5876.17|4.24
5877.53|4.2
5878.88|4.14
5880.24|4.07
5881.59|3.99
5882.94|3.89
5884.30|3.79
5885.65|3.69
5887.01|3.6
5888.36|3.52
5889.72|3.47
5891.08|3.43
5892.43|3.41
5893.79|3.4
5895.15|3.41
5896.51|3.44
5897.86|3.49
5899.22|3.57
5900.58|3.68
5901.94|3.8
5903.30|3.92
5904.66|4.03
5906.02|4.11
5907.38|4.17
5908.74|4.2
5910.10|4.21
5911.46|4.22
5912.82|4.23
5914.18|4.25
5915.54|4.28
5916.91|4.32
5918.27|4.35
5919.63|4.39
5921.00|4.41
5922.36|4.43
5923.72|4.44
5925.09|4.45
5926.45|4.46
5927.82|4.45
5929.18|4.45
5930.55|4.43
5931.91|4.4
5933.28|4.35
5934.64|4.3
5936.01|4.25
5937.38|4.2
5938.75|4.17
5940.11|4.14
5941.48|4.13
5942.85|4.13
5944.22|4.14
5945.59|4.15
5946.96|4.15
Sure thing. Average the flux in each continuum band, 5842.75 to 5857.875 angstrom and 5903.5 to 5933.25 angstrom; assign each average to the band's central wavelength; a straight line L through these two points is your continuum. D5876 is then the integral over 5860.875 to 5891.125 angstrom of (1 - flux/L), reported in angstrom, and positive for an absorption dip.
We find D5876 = 2.03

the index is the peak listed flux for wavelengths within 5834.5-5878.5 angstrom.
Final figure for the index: 4.55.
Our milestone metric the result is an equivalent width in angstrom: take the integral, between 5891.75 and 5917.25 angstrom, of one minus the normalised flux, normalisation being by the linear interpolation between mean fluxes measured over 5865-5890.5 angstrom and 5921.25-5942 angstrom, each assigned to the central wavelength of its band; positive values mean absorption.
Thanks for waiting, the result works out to 1.7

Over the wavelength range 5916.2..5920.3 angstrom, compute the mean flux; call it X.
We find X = 4.35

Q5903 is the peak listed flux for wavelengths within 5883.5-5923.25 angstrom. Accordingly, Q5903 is 4.43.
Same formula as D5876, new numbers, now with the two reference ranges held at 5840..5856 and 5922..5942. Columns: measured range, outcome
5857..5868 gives 0.7 angstrom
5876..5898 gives 3.3 angstrom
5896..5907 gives 1.5 angstrom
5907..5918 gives 0.3 angstrom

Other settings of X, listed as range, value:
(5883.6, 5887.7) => 3.69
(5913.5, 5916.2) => 4.27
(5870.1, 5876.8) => 4.27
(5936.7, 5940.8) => 4.17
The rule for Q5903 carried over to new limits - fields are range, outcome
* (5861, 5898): 4.27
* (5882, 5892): 3.89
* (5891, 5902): 3.8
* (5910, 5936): 4.46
